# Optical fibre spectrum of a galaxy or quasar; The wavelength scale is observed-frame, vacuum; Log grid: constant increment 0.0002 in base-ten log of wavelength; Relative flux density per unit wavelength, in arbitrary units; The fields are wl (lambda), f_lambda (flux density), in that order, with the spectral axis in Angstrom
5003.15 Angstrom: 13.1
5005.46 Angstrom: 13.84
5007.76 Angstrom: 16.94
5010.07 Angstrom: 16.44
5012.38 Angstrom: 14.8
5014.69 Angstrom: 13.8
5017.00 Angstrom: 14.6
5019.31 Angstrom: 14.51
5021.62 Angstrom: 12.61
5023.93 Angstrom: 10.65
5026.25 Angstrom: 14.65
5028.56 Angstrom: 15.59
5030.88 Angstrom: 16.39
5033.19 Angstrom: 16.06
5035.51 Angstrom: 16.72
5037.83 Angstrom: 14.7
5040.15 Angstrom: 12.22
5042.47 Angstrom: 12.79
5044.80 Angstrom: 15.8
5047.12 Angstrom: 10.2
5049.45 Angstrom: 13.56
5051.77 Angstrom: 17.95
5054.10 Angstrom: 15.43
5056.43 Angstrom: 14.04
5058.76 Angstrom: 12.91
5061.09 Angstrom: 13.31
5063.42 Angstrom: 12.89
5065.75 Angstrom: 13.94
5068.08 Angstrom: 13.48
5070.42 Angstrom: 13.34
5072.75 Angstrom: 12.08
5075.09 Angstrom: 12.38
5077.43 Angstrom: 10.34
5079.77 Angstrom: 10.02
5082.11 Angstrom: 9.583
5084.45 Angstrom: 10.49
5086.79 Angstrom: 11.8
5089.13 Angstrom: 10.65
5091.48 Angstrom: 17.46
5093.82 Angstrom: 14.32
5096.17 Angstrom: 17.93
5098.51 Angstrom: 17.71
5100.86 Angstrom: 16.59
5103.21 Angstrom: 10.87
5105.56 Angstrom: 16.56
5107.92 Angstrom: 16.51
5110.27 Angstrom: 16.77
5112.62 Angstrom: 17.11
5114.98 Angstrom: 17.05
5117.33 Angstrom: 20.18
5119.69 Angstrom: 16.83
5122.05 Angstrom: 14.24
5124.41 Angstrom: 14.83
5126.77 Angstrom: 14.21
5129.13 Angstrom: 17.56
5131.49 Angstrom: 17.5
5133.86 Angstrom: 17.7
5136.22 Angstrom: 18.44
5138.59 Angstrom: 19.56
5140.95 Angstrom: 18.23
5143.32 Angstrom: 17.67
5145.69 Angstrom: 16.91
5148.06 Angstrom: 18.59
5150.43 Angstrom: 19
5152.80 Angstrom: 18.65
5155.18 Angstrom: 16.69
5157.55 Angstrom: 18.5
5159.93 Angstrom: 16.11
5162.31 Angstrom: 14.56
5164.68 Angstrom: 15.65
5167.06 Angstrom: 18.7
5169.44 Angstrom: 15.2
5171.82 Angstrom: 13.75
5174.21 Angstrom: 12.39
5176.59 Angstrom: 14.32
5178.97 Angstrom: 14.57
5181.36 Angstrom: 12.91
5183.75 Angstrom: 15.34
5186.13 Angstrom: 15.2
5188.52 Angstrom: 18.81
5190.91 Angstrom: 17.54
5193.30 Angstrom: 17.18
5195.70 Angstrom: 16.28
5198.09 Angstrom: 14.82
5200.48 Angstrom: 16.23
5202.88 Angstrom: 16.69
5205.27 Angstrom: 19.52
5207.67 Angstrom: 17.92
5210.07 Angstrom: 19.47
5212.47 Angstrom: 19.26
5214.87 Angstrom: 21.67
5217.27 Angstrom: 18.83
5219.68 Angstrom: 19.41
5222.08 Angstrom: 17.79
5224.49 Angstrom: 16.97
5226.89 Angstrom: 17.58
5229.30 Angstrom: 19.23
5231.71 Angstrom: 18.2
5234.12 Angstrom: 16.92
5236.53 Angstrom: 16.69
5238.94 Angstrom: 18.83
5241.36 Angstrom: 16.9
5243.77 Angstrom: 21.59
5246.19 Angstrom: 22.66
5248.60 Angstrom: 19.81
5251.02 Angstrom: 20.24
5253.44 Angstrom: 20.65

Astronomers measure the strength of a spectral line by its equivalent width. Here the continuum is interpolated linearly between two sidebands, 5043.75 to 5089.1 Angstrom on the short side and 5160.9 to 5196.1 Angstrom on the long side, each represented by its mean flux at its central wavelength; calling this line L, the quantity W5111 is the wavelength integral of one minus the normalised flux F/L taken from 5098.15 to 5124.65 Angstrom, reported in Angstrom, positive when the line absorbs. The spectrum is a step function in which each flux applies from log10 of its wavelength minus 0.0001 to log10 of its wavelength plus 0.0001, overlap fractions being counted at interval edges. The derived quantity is -4.65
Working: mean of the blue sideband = 12.8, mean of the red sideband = 15.5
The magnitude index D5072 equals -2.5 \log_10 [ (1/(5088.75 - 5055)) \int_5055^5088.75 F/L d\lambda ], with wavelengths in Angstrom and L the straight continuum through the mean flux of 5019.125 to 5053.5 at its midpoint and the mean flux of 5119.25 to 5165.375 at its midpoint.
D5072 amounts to 0.242 mag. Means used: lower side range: 14.3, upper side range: 17.1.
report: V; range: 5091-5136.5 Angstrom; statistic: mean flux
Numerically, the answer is 16.5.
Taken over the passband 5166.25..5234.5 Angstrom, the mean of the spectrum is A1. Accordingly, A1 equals 17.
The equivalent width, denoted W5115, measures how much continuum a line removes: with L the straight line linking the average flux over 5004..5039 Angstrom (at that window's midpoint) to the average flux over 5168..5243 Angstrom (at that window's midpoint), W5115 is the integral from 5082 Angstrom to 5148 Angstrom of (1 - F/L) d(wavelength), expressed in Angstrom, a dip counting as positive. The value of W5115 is -0.4 Angstrom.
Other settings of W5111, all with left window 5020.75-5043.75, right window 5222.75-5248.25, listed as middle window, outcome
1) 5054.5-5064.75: 1.0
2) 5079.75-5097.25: 2.9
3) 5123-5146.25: -1.1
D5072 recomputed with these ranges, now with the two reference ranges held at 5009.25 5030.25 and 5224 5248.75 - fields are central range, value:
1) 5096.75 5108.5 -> 0.01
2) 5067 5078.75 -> 0.24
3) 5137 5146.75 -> -0.09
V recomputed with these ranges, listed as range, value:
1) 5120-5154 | 17.4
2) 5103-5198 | 16.5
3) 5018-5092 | 13.4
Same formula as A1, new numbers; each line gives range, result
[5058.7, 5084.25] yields 12.1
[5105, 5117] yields 17.1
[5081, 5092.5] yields 11.9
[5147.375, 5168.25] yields 17.4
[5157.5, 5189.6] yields 15.3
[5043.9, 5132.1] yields 14.4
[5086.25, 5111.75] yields 15.3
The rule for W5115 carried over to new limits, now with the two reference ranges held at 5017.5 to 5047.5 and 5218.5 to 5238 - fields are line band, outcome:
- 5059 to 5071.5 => 1.2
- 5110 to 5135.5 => -1.4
